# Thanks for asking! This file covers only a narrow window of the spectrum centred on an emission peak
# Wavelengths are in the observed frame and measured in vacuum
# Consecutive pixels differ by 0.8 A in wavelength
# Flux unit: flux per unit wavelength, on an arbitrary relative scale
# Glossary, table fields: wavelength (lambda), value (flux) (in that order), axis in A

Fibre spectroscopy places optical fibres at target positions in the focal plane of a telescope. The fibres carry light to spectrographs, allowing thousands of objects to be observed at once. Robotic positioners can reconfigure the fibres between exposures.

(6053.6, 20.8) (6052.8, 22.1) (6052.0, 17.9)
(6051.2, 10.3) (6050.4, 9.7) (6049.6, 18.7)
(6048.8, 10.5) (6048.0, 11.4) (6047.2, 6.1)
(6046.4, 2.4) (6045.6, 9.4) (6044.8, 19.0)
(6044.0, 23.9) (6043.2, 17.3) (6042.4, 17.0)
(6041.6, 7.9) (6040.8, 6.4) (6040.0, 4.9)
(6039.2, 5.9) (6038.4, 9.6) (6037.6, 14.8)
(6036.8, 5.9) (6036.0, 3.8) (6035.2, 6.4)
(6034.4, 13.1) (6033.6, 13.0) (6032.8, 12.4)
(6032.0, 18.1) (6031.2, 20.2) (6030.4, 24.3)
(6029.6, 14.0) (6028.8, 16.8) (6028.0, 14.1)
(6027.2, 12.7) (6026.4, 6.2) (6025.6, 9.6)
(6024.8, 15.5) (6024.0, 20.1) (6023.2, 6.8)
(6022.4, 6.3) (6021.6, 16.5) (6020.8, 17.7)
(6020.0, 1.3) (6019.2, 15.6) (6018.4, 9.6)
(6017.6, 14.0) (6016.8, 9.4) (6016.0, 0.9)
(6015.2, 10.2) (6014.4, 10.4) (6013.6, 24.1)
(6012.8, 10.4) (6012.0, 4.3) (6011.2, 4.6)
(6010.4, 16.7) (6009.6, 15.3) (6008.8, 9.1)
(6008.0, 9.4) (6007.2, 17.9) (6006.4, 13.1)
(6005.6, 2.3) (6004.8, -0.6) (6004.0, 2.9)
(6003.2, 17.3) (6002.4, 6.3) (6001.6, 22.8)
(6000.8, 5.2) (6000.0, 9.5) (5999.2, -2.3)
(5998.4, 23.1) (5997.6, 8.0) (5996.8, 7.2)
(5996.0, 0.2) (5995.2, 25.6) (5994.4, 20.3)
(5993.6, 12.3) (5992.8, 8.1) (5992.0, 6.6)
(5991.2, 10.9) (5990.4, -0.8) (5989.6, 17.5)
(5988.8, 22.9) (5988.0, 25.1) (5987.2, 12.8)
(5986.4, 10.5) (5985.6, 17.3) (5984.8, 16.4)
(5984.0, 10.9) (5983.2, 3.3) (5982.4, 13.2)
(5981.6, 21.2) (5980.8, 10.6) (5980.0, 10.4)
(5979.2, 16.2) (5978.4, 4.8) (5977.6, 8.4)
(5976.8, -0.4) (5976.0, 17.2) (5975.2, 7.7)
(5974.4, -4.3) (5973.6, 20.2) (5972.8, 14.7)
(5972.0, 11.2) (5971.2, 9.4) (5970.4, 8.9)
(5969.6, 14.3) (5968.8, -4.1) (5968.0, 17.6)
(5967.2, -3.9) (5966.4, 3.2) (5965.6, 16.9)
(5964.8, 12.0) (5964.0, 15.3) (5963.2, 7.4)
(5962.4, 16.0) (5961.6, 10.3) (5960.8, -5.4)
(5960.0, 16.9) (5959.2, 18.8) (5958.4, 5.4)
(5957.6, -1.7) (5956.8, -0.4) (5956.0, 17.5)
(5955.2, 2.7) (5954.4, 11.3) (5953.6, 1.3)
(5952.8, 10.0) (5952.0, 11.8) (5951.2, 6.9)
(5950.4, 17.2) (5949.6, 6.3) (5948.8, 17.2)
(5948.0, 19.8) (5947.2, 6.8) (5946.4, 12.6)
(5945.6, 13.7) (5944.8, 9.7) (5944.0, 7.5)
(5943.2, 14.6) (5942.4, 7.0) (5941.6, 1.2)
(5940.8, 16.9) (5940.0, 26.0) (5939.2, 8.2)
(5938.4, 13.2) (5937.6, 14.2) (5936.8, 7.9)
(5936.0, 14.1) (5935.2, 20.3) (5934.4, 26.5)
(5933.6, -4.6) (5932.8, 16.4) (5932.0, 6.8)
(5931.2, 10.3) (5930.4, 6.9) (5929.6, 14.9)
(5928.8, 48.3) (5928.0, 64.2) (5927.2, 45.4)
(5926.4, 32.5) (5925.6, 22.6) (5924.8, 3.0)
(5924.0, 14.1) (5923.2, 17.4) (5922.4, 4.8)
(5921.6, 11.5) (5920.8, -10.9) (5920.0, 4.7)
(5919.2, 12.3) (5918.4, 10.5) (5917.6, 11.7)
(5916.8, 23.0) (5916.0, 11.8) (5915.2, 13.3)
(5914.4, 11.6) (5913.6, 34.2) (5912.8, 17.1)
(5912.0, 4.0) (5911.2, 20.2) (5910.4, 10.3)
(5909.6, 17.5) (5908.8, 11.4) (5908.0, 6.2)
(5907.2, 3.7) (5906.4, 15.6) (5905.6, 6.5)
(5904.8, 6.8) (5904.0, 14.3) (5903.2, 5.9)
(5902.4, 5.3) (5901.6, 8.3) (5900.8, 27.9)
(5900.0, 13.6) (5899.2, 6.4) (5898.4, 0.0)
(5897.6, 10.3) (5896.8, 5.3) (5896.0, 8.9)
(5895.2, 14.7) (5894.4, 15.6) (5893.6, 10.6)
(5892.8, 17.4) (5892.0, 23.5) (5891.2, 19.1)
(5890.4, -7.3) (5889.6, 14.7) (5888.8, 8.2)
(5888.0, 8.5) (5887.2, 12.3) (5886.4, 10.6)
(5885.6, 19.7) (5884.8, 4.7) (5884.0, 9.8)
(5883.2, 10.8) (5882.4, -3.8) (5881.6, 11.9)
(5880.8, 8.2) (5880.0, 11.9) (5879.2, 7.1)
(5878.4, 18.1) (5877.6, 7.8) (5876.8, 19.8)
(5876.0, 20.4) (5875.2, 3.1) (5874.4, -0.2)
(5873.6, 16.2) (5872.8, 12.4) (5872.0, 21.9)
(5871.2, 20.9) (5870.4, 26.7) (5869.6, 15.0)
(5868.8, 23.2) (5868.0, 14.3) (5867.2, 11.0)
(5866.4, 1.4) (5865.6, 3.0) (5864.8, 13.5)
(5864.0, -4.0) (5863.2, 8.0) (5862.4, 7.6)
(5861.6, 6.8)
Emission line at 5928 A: [O III]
